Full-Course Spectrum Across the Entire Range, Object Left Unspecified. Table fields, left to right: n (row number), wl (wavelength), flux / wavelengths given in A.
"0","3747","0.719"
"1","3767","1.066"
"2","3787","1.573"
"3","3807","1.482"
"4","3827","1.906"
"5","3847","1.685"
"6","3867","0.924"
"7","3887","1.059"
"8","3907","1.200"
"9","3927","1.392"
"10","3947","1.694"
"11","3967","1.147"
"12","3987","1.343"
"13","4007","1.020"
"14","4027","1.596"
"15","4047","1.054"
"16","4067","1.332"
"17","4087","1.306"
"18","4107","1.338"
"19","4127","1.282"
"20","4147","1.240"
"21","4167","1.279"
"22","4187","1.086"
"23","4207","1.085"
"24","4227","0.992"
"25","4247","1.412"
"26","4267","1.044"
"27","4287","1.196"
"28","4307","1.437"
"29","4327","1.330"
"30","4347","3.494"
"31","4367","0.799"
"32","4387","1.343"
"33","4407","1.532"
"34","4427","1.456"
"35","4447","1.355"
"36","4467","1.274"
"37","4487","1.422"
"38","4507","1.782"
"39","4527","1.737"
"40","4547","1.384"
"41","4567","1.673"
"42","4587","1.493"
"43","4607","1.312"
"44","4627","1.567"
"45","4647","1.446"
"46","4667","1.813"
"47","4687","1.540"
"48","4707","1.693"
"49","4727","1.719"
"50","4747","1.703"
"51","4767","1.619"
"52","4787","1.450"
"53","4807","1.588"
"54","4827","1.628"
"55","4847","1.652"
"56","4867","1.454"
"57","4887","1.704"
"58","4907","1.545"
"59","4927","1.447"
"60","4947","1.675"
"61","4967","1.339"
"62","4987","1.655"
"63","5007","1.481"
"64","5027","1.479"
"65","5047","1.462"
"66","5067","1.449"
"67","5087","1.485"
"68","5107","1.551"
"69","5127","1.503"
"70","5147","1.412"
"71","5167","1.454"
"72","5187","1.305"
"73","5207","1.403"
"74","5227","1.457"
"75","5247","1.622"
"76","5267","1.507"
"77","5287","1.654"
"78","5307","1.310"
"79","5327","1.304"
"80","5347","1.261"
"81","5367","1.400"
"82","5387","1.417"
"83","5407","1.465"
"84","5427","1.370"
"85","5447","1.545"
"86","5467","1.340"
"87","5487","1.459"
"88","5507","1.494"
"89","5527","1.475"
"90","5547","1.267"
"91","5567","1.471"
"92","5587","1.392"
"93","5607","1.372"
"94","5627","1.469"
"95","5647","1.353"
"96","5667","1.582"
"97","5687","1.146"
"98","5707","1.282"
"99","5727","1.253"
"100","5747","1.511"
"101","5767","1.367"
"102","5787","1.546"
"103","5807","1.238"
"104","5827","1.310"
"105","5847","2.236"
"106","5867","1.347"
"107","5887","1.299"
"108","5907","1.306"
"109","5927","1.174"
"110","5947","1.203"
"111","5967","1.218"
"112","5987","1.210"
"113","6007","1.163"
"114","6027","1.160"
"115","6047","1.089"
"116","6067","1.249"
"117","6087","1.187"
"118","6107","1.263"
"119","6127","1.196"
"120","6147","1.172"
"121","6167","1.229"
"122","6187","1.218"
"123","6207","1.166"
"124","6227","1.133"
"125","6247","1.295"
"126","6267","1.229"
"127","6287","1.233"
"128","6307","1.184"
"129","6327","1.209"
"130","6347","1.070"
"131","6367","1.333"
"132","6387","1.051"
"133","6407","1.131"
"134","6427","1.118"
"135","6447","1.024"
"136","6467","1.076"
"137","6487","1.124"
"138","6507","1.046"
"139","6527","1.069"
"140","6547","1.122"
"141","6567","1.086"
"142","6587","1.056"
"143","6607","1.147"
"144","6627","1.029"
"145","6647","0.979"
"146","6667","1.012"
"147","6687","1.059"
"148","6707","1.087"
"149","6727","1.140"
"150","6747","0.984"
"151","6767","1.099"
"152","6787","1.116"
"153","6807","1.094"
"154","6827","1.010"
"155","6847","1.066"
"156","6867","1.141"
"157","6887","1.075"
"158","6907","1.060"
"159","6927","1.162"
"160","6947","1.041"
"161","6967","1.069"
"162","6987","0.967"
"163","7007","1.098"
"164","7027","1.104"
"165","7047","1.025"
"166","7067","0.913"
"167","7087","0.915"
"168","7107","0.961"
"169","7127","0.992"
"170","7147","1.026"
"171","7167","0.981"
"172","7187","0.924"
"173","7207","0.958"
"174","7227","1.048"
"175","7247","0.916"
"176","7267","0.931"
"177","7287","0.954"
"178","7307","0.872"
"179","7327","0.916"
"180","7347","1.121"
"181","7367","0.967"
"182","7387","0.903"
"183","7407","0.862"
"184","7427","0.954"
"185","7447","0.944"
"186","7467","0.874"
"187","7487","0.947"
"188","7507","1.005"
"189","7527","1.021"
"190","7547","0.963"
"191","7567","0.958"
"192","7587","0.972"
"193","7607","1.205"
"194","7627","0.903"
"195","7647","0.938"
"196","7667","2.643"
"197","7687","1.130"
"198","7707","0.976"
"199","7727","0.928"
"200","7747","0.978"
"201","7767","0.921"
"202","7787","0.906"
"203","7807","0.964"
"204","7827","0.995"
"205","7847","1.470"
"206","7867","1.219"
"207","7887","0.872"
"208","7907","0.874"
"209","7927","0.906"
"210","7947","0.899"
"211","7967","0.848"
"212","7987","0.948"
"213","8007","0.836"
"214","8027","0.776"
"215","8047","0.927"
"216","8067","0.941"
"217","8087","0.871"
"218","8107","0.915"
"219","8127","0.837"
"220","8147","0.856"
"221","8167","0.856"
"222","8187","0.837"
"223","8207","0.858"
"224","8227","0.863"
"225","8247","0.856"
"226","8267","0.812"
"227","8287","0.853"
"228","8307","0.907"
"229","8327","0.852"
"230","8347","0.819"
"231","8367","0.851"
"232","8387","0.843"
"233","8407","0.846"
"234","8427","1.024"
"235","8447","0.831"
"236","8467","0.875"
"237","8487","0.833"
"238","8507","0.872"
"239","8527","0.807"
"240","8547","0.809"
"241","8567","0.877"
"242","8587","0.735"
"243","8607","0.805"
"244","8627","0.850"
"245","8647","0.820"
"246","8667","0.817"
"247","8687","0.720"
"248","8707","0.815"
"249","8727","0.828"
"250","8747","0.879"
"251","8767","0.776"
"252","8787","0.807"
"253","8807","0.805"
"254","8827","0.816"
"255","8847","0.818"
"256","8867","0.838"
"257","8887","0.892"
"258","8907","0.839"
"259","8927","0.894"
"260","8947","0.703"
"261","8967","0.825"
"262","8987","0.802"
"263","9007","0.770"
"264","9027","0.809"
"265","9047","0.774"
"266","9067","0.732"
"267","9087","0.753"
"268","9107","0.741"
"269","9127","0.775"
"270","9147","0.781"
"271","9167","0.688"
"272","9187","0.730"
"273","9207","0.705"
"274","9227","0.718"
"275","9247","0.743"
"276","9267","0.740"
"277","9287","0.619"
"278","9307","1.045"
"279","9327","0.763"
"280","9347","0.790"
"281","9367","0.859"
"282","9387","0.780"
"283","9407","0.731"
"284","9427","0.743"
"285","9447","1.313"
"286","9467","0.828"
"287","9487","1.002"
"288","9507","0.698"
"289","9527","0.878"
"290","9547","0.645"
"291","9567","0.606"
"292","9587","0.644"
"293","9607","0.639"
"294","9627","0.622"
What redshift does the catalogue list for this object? 0.167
